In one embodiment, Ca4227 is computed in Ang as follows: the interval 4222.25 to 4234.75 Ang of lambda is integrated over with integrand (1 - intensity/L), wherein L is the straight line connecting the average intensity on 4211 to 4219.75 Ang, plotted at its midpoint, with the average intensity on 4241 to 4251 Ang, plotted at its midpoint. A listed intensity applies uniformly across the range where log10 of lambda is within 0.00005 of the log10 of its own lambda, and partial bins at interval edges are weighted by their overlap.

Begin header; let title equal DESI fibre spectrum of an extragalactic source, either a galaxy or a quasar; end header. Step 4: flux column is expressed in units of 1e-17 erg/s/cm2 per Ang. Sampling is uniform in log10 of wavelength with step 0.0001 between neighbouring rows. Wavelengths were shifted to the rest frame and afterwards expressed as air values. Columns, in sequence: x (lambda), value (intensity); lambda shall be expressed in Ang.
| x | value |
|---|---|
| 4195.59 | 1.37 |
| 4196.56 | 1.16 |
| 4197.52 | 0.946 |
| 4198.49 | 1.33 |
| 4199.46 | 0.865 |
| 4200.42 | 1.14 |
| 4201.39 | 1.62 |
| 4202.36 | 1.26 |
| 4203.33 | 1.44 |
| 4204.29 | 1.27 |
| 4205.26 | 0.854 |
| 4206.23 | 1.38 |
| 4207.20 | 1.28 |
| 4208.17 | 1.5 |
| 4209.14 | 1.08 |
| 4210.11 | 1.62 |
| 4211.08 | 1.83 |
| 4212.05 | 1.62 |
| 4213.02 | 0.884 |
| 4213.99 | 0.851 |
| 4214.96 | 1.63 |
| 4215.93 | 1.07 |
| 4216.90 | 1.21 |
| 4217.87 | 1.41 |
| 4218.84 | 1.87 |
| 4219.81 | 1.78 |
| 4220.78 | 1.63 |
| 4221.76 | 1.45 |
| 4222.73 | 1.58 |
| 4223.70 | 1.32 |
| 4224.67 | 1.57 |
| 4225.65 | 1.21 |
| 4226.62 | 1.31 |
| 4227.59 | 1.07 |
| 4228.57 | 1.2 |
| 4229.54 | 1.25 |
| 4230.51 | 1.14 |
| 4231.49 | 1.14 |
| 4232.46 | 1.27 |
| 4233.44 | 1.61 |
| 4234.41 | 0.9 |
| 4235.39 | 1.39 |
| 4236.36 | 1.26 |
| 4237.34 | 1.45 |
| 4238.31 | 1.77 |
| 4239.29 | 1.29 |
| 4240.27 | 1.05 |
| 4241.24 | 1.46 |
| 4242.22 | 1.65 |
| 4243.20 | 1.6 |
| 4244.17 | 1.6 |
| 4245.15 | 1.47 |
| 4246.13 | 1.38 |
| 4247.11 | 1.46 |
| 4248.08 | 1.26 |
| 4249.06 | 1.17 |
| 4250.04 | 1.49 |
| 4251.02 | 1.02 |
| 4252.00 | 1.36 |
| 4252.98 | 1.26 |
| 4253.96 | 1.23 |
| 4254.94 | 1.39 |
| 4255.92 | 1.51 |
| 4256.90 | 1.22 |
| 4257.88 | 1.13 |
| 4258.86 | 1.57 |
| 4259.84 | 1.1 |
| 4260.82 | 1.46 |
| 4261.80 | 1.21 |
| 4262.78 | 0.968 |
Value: 1.1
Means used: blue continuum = 1.37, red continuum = 1.43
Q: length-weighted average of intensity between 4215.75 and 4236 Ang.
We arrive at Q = 1.36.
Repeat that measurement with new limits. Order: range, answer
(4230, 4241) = 1.3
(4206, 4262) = 1.36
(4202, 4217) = 1.3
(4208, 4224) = 1.43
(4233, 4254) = 1.37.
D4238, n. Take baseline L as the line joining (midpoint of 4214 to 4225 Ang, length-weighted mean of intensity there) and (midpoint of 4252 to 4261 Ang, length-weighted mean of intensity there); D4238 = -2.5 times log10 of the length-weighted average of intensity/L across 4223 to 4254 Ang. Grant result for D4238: 0.05 mag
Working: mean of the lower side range 1.47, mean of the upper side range 1.32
